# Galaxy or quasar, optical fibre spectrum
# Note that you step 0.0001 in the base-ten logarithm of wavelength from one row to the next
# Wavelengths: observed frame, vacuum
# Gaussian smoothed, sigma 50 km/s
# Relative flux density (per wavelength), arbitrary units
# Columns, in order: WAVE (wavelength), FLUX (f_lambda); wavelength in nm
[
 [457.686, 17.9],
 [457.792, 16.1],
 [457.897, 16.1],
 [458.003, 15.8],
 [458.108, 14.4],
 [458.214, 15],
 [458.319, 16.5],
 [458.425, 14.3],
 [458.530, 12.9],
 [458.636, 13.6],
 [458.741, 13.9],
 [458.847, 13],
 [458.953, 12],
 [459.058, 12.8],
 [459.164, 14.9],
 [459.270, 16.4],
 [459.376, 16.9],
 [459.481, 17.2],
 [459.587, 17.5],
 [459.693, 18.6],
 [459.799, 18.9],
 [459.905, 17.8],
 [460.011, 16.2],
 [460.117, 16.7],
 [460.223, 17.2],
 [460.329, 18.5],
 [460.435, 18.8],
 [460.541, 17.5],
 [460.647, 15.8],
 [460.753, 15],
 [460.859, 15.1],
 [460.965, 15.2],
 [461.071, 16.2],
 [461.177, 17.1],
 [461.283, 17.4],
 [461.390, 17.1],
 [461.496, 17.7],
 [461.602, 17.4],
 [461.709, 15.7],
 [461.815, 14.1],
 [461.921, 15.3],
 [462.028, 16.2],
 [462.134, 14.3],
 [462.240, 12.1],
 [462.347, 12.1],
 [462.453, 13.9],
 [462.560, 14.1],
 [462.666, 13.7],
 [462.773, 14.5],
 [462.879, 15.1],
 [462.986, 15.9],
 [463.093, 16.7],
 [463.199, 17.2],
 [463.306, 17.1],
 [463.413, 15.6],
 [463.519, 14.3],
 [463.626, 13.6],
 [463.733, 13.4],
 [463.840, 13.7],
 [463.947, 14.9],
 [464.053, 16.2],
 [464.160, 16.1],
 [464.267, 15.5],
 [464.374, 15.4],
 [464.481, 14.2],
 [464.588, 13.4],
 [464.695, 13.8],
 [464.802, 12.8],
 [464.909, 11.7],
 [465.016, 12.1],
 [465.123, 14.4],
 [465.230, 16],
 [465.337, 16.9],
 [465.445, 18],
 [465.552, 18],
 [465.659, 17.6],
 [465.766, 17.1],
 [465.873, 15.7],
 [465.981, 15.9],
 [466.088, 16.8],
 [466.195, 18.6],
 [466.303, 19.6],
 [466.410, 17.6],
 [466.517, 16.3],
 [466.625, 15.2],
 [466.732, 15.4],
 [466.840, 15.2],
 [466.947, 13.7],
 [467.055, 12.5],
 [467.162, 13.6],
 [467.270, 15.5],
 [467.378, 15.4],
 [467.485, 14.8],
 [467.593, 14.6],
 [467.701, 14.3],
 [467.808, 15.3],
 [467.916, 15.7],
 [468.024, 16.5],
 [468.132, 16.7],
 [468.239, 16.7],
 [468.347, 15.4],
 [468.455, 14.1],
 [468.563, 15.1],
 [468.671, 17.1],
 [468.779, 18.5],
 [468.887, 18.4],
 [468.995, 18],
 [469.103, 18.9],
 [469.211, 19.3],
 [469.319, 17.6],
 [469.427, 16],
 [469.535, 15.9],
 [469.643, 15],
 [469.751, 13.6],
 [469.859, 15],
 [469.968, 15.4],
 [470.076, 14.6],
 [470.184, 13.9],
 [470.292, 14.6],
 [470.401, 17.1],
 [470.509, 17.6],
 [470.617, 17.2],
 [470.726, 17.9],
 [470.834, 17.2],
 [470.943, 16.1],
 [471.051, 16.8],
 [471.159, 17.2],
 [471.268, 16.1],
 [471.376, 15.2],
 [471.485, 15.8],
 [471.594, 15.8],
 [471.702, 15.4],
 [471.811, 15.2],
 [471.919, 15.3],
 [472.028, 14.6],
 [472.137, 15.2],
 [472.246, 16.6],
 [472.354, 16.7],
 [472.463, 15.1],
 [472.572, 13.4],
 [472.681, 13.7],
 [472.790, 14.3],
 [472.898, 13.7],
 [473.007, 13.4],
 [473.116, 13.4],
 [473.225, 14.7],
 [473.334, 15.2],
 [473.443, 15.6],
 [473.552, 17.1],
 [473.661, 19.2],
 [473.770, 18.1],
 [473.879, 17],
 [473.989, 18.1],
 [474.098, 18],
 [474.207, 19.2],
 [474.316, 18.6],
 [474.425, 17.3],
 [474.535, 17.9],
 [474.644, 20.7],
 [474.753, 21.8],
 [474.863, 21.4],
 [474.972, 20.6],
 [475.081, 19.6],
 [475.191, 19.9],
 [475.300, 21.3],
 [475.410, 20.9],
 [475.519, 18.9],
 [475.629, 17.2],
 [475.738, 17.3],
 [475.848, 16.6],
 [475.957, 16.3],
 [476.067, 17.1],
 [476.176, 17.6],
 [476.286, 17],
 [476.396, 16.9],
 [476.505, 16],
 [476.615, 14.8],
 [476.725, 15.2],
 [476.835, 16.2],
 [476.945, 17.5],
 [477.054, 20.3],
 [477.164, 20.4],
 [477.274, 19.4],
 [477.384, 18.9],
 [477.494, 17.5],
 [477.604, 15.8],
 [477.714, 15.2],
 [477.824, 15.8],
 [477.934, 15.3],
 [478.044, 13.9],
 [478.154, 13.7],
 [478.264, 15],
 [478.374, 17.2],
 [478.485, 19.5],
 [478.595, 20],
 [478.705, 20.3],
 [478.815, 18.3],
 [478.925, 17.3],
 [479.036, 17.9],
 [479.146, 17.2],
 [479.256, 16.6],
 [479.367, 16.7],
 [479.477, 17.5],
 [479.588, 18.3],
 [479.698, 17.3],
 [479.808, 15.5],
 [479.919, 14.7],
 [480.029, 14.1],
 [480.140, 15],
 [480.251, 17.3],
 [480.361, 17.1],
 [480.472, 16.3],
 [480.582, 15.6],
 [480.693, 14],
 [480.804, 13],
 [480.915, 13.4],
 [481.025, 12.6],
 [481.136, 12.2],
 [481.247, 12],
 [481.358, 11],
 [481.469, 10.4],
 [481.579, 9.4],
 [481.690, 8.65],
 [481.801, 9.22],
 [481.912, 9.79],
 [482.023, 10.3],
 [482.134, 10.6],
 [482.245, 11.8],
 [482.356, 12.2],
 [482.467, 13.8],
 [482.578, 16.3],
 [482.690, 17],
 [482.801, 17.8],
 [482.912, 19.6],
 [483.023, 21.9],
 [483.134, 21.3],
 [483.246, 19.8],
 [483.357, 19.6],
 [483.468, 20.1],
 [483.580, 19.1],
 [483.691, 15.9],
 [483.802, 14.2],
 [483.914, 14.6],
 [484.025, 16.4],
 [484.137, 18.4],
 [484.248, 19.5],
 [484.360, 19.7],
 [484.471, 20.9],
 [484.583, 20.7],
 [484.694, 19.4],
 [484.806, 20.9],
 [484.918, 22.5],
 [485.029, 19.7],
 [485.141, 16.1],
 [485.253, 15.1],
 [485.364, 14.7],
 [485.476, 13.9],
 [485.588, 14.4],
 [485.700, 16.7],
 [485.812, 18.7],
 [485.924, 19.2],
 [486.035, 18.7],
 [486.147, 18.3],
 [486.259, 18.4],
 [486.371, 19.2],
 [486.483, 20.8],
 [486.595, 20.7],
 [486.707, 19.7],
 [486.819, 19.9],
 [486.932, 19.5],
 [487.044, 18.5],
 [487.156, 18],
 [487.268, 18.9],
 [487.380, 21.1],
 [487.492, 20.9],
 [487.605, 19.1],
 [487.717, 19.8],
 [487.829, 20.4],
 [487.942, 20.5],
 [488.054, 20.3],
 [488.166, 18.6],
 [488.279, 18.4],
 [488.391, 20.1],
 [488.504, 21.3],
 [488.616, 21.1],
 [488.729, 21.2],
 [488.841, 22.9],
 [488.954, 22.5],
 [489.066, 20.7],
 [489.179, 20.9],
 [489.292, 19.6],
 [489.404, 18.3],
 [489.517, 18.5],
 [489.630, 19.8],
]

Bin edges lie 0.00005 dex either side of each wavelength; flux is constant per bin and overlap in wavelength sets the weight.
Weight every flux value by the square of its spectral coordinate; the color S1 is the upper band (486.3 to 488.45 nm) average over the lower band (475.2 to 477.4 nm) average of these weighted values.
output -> 1.2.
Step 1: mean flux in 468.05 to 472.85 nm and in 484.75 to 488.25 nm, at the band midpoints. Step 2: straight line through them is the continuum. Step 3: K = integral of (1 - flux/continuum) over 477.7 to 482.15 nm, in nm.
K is 0.719 nm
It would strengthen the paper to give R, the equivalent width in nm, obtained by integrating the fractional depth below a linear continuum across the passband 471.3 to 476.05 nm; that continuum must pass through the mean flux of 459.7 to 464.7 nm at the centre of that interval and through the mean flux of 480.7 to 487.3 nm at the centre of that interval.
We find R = -0.27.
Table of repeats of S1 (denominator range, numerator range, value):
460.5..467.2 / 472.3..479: 1.18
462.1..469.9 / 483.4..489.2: 1.34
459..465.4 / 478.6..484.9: 1.12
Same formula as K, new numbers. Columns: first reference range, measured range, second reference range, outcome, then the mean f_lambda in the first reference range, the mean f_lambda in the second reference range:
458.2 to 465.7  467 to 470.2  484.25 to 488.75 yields 0.13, 15.4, 19.1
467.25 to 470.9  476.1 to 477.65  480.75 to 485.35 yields -0.14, 16.1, 15.8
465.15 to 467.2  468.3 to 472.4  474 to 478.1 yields 0.19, 16.3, 18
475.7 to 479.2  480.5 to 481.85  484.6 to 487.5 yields 0.45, 17.1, 18.6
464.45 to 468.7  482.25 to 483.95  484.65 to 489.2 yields 0.11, 15.5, 19.3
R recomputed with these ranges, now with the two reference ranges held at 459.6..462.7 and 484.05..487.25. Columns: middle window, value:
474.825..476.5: -0.084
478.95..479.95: 0.059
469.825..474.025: 0.356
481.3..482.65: 0.522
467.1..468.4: 0.110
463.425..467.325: 0.290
